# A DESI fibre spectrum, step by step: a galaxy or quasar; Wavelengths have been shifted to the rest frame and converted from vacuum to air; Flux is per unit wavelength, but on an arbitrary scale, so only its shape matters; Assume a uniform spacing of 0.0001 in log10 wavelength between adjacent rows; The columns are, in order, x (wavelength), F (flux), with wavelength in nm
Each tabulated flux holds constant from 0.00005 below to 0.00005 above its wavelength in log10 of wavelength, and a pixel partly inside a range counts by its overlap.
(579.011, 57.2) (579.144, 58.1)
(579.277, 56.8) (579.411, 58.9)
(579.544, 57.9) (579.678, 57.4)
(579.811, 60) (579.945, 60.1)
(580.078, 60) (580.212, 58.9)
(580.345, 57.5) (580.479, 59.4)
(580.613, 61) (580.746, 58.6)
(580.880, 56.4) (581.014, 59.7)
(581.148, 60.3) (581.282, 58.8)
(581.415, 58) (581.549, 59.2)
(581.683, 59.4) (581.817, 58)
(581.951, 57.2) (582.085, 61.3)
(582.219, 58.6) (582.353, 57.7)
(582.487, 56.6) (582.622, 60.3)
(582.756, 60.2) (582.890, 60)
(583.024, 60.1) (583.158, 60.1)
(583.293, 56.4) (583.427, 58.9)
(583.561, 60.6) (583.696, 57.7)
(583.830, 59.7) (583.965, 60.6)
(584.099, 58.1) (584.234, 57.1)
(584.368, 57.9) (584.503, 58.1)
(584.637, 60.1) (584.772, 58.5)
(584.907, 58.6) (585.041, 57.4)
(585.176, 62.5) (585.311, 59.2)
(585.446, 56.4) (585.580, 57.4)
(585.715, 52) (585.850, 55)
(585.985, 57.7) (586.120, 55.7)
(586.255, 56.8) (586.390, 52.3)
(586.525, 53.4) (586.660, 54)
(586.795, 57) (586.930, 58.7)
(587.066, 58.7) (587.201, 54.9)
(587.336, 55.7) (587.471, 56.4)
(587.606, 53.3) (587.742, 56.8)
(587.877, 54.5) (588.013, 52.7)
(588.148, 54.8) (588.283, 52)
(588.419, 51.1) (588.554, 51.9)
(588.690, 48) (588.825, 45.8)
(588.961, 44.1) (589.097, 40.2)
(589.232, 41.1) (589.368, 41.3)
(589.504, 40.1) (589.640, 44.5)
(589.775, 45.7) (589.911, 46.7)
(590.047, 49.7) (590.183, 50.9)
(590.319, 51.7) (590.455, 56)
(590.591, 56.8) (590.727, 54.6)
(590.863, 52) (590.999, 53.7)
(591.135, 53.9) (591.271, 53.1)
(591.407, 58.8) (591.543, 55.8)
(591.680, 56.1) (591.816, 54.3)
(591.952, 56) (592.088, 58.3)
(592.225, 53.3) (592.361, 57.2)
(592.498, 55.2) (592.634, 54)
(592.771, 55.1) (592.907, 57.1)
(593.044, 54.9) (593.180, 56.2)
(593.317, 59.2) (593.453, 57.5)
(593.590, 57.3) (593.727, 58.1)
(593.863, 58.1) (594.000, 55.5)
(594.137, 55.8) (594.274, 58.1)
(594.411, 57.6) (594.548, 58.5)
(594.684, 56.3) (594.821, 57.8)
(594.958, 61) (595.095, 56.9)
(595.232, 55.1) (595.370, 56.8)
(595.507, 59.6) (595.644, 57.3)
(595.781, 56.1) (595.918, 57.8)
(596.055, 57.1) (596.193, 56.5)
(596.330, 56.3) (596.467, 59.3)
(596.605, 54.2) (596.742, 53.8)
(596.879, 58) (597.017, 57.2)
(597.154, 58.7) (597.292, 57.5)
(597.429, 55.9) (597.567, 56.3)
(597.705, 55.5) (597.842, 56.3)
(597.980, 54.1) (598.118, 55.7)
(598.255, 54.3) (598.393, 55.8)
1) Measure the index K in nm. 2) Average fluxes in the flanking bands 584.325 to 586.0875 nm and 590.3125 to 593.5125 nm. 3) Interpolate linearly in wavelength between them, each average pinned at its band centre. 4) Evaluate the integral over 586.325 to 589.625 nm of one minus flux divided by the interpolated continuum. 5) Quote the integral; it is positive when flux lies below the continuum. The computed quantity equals 0.33 nm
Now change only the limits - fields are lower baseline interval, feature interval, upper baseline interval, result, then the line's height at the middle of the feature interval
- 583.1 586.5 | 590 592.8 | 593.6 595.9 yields 0.14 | 57.5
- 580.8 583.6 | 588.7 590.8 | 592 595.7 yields 0.38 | 57.6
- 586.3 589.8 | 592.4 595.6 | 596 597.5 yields -0.13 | 54.9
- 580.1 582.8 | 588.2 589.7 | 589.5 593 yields 0.25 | 54.6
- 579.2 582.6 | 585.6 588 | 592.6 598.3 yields 0.10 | 57.9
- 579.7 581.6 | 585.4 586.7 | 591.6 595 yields 0.07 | 58.1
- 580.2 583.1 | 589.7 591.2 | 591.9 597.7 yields 0.15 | 57.6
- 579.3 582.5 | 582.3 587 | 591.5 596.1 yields 0.03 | 58.2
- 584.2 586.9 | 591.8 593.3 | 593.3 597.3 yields 0.04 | 57.2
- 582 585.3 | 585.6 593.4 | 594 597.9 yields 0.69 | 58.1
